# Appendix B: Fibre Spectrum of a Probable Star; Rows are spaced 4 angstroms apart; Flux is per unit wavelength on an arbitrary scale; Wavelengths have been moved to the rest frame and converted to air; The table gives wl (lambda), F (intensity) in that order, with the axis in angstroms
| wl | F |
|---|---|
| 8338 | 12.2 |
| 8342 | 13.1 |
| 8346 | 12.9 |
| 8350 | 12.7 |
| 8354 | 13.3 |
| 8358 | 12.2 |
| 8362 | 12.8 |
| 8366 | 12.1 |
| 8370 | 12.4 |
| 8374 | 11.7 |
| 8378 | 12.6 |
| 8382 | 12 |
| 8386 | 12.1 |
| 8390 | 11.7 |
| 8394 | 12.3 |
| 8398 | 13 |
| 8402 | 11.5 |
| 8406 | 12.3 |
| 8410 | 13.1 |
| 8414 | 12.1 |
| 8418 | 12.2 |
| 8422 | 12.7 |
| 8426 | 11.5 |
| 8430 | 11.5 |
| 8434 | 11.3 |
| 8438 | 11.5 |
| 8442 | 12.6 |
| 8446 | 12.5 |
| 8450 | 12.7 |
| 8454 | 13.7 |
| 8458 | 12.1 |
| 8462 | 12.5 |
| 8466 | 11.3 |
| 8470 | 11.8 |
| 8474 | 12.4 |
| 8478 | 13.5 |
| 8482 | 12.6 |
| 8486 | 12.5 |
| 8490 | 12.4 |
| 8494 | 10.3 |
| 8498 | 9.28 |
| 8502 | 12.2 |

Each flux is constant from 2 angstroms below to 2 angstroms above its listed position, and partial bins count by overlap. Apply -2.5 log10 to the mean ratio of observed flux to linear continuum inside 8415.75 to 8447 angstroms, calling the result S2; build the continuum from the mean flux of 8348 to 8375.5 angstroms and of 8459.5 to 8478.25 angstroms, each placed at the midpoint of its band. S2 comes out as 0.029 mag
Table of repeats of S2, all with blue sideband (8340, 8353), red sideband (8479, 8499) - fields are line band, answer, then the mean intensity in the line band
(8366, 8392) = 0.048 mag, 12.1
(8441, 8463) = -0.064 mag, 12.7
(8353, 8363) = 0.010 mag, 12.7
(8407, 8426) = -0.010 mag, 12.4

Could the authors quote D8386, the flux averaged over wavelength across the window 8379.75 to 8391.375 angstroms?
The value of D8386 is 12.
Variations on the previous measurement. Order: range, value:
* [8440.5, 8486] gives 12.5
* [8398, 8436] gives 12.1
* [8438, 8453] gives 12.5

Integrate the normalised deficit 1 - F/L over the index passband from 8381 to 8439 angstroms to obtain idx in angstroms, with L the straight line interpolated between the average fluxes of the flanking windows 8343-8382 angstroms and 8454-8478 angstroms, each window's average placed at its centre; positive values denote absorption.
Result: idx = 1.6 angstroms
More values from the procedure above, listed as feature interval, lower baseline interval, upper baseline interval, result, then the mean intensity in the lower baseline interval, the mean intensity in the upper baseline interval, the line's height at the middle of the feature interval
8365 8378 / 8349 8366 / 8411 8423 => 0.5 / 12.7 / 12.4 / 12.6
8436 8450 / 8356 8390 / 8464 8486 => 0.0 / 12.2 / 12.3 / 12.3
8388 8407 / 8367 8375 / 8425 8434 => -0.6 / 12.1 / 11.5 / 11.8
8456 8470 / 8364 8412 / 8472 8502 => 0.0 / 12.2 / 11.9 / 12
